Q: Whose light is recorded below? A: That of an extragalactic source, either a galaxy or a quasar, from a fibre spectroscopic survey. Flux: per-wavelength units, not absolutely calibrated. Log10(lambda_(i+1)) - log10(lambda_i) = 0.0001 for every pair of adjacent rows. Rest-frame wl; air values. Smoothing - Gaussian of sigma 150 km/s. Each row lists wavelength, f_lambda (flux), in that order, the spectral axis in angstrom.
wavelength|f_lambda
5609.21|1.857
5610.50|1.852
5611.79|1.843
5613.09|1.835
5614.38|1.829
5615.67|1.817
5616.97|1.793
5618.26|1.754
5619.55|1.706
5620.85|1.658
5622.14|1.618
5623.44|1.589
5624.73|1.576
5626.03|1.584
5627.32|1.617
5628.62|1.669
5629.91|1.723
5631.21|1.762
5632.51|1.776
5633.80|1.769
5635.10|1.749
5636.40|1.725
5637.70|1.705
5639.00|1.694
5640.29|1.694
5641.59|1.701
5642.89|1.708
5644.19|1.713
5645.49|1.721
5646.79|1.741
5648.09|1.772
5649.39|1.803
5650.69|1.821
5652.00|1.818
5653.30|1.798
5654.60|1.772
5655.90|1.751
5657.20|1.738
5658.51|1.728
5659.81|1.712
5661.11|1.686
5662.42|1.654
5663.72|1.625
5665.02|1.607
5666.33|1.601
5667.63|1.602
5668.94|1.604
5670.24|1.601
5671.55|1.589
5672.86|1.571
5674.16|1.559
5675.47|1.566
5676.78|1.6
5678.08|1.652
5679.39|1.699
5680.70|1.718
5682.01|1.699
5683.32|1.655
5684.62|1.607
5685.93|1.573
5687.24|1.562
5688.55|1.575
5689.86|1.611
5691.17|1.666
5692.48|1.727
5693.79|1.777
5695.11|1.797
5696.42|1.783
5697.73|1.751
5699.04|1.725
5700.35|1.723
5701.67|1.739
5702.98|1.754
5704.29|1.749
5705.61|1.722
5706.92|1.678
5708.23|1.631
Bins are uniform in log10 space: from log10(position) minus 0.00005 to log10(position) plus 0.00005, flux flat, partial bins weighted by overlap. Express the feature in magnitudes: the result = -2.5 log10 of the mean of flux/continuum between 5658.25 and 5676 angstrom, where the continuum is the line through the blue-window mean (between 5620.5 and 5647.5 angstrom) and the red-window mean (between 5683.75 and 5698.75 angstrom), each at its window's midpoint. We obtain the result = 0.04 mag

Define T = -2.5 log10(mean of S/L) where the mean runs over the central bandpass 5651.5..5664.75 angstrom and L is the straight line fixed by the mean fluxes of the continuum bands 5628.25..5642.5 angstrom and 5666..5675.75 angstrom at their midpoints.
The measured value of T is -0.06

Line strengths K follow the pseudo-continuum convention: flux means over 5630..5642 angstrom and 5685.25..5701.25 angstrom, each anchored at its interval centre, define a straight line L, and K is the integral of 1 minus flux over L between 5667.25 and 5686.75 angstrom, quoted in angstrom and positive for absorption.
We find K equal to 0.93 angstrom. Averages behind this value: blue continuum 1.73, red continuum 1.69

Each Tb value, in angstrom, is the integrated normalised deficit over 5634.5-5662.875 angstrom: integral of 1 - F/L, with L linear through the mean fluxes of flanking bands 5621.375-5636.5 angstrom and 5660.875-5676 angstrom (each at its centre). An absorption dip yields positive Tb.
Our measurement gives -1.7 angstrom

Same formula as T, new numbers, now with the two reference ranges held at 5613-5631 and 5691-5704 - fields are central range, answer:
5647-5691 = 0.040 mag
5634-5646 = -0.004 mag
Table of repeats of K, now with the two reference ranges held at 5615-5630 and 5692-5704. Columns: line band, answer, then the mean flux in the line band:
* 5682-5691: 0.69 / 1.61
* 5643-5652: -0.33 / 1.76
